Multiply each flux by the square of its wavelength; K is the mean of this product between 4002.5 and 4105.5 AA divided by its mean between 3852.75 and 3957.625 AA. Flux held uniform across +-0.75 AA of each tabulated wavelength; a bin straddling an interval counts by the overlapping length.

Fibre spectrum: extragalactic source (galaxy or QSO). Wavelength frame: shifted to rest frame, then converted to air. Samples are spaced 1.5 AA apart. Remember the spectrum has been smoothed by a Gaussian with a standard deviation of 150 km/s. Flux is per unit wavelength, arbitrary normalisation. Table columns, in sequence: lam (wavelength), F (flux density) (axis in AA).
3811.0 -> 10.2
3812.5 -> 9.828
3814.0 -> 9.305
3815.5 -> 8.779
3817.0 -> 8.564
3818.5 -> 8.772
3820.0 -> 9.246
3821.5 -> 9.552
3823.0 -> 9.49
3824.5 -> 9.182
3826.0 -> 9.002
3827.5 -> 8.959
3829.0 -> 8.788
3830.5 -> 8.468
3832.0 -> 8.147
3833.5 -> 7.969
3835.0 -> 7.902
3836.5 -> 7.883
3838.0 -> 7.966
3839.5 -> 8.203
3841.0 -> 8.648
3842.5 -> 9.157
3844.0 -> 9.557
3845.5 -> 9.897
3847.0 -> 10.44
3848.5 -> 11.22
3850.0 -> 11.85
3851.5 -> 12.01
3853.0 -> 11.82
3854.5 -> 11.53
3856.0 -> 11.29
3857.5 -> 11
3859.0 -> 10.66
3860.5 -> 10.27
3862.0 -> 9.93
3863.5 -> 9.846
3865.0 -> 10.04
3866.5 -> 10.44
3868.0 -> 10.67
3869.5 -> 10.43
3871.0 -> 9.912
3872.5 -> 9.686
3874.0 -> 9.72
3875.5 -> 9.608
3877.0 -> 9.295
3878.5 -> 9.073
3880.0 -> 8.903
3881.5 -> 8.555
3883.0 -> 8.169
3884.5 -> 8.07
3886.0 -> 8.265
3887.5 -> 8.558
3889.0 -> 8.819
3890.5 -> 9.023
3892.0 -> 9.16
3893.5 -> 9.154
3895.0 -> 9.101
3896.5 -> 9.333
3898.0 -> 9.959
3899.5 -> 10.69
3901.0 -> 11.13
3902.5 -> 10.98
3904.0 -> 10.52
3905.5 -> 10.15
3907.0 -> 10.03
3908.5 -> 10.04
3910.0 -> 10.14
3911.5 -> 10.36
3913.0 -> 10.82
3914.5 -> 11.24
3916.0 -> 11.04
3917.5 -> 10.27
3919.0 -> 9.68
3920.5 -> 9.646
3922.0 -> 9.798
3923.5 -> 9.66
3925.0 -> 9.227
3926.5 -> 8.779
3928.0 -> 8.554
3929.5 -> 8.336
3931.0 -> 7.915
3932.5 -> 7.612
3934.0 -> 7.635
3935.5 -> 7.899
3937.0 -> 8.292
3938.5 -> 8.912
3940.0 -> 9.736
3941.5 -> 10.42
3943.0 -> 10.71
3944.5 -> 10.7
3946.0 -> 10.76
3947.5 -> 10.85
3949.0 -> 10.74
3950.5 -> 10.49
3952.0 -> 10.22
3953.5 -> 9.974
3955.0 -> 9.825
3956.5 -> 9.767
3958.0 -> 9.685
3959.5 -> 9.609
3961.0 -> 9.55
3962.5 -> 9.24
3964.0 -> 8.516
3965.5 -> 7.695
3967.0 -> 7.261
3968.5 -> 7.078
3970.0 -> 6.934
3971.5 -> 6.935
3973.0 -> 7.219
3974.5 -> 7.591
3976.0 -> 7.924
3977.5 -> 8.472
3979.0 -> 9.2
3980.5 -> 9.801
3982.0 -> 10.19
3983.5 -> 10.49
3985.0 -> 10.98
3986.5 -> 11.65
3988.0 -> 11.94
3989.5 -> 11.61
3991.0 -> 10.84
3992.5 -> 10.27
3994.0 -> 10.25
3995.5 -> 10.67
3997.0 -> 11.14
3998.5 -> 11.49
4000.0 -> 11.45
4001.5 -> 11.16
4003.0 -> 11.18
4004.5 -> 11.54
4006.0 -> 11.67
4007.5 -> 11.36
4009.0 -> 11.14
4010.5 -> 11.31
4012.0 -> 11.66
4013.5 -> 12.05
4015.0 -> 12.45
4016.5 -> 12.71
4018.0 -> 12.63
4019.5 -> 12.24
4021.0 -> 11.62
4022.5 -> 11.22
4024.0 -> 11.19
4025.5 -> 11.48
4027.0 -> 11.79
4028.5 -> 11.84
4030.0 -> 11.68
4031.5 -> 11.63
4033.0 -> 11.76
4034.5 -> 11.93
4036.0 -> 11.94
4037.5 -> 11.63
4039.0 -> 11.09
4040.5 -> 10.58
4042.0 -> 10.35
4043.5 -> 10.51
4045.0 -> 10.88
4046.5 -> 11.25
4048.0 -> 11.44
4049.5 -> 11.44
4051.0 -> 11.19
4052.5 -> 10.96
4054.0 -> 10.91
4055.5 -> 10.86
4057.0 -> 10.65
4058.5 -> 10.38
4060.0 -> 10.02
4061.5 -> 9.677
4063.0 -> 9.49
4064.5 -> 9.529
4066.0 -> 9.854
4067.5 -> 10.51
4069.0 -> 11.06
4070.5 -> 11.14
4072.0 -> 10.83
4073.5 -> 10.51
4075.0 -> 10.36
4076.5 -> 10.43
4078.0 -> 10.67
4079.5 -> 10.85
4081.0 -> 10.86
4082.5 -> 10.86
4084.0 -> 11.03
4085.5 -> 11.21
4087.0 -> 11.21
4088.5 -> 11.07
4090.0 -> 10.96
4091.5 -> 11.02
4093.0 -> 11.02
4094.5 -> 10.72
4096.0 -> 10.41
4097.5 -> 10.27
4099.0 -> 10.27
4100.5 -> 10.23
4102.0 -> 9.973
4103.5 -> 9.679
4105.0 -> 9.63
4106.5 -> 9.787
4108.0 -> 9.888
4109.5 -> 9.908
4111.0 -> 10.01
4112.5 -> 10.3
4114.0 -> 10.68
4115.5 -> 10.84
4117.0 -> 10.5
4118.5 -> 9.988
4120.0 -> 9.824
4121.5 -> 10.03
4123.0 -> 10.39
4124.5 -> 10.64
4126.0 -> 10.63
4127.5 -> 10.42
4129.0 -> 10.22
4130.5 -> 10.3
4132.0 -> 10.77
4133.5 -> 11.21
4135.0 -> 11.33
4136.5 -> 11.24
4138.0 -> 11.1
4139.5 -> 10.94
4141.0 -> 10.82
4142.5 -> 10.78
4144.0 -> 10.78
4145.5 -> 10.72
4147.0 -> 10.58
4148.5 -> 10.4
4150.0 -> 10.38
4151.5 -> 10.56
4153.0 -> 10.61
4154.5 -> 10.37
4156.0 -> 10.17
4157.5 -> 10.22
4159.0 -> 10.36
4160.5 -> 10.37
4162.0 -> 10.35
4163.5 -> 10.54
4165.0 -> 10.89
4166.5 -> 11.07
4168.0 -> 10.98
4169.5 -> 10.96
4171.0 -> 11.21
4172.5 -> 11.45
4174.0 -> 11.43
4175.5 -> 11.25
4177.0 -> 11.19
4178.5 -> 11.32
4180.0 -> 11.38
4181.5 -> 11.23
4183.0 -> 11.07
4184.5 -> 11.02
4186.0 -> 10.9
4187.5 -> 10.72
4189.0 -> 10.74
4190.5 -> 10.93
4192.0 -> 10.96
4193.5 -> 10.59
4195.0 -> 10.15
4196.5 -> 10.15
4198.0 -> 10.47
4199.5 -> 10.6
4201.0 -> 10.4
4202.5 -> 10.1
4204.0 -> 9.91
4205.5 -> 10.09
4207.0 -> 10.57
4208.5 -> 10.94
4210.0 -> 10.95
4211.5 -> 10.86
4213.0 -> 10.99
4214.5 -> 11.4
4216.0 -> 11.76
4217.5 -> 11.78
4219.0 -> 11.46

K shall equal 1.22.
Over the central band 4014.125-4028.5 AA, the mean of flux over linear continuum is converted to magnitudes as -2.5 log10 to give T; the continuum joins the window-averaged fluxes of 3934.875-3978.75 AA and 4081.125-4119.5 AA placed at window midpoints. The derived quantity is -0.22 mag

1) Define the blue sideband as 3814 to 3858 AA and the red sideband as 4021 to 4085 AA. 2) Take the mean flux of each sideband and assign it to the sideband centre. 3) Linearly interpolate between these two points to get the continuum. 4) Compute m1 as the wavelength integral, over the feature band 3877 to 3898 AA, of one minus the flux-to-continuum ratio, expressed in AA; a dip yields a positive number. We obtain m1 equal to 2.1 AA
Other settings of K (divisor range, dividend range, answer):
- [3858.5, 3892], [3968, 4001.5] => 1.10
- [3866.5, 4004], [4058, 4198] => 1.21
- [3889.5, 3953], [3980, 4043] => 1.22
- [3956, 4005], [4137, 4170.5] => 1.20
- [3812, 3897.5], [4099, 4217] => 1.31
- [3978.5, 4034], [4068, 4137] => 0.97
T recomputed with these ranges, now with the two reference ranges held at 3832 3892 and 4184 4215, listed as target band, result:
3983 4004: -0.111 mag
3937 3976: 0.083 mag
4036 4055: -0.090 mag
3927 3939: 0.205 mag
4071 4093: -0.059 mag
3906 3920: -0.066 mag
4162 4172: -0.038 mag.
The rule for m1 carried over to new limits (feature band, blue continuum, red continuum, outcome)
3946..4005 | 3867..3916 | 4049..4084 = 2.0 AA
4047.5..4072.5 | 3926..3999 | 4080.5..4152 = -1.1 AA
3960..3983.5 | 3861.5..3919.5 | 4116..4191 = 4.1 AA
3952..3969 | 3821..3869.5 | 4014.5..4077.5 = 2.4 AA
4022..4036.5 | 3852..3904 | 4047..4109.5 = -1.8 AA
